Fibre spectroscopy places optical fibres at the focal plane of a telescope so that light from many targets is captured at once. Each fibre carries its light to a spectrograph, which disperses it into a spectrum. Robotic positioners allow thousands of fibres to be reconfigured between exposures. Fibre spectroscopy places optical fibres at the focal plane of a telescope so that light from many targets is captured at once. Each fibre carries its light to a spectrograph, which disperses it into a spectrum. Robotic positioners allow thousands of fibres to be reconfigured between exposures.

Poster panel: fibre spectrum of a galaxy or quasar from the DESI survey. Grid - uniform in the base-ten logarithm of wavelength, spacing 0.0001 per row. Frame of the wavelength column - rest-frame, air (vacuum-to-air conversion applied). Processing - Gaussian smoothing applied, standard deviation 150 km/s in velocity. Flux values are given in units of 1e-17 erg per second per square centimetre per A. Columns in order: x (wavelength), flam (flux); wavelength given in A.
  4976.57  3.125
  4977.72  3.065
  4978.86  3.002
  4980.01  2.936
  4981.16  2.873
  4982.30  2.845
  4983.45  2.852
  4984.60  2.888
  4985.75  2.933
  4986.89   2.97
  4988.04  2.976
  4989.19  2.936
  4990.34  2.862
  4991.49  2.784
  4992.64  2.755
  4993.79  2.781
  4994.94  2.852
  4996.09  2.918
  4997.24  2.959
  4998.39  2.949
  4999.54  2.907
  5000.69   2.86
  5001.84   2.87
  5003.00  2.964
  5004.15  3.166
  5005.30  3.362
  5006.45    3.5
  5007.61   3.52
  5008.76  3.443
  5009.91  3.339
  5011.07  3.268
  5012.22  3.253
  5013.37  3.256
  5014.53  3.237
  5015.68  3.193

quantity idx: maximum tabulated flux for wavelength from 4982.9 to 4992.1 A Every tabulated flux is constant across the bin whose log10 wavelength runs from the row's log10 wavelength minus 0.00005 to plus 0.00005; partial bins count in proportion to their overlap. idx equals 2.976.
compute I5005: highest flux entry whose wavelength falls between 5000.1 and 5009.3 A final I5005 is 3.52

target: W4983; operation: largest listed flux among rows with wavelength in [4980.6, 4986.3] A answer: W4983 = 2.933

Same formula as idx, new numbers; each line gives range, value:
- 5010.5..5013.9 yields 3.268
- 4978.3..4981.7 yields 3.002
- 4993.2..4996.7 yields 2.918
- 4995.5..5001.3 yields 2.959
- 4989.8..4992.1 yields 2.862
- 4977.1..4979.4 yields 3.065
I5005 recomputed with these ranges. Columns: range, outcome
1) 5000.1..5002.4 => 2.87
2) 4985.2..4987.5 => 2.97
